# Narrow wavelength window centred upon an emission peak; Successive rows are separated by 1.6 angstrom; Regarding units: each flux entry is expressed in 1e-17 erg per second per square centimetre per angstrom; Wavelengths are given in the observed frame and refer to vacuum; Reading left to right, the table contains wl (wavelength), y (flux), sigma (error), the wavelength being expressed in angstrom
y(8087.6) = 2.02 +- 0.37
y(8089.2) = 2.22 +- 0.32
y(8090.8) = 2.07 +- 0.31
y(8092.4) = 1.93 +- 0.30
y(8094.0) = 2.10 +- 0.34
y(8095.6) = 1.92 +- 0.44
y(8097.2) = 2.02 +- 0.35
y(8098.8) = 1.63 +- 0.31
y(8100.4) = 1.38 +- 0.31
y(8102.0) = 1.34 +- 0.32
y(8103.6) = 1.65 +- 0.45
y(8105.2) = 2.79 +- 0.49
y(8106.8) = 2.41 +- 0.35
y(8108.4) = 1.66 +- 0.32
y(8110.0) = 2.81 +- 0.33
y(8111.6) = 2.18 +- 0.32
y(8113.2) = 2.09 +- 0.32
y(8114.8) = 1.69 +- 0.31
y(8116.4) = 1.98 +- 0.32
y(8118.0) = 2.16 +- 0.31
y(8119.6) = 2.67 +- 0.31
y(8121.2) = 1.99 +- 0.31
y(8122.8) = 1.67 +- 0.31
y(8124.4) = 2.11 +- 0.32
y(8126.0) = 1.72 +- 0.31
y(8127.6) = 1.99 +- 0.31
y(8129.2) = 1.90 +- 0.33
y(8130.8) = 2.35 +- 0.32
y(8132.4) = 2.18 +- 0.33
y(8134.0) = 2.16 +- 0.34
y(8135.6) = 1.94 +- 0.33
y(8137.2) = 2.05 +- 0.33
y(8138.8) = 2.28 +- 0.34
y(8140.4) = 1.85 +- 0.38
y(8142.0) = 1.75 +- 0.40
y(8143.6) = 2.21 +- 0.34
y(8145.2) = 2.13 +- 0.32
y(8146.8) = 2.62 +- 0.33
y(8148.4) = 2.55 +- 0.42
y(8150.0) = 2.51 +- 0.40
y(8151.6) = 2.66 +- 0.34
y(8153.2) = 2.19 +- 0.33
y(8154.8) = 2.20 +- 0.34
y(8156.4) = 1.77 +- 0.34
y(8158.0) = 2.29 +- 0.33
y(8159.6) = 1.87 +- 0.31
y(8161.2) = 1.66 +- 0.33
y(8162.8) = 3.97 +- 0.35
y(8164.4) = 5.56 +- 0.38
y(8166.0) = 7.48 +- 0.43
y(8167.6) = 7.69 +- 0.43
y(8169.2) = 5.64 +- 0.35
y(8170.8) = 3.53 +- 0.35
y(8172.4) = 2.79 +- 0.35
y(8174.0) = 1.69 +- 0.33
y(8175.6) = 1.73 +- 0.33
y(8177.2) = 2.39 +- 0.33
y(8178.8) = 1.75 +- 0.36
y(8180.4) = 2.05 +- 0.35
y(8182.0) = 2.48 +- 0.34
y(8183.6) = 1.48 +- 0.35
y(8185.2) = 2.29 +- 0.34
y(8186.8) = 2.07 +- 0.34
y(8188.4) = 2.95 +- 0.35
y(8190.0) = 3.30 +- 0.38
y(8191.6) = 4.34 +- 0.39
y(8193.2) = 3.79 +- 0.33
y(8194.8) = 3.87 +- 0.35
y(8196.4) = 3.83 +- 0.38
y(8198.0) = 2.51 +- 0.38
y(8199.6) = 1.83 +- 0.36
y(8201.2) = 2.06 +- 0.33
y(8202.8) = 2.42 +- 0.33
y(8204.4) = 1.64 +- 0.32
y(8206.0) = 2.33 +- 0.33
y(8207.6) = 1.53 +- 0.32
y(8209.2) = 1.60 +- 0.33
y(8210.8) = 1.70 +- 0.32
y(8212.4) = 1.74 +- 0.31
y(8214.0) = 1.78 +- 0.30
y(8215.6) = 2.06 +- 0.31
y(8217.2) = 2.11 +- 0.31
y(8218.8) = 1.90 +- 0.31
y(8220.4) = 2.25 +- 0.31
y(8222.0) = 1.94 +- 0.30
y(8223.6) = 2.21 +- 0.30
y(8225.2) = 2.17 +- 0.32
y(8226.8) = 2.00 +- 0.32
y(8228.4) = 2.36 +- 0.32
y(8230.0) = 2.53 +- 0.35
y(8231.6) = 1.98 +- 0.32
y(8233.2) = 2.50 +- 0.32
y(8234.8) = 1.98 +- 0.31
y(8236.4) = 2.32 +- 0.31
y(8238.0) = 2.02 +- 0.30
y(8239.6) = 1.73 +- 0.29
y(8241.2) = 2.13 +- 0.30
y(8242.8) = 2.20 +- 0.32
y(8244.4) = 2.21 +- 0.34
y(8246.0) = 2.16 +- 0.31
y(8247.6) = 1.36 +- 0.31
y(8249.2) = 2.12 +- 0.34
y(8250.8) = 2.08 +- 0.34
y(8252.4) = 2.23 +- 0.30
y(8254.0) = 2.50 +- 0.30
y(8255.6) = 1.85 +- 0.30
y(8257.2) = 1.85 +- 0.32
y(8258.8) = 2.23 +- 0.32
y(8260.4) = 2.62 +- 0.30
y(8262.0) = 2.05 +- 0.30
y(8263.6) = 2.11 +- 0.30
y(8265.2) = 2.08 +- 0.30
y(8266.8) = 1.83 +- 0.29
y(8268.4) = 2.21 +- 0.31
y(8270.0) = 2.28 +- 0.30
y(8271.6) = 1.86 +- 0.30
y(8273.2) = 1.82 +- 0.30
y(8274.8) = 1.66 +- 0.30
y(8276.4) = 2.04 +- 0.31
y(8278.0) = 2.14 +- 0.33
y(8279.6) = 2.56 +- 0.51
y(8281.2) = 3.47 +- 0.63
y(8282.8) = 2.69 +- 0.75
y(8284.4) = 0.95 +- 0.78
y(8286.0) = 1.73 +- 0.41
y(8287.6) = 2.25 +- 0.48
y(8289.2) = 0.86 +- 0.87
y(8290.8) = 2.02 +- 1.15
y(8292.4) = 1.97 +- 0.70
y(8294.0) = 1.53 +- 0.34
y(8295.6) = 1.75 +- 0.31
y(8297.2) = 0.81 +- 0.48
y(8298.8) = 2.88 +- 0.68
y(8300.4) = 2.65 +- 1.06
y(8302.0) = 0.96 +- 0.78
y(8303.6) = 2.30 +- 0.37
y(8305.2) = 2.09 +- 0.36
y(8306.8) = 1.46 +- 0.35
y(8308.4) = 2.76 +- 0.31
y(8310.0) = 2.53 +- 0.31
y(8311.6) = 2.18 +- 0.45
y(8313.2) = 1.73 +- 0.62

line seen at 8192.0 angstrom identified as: [N II] 6583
